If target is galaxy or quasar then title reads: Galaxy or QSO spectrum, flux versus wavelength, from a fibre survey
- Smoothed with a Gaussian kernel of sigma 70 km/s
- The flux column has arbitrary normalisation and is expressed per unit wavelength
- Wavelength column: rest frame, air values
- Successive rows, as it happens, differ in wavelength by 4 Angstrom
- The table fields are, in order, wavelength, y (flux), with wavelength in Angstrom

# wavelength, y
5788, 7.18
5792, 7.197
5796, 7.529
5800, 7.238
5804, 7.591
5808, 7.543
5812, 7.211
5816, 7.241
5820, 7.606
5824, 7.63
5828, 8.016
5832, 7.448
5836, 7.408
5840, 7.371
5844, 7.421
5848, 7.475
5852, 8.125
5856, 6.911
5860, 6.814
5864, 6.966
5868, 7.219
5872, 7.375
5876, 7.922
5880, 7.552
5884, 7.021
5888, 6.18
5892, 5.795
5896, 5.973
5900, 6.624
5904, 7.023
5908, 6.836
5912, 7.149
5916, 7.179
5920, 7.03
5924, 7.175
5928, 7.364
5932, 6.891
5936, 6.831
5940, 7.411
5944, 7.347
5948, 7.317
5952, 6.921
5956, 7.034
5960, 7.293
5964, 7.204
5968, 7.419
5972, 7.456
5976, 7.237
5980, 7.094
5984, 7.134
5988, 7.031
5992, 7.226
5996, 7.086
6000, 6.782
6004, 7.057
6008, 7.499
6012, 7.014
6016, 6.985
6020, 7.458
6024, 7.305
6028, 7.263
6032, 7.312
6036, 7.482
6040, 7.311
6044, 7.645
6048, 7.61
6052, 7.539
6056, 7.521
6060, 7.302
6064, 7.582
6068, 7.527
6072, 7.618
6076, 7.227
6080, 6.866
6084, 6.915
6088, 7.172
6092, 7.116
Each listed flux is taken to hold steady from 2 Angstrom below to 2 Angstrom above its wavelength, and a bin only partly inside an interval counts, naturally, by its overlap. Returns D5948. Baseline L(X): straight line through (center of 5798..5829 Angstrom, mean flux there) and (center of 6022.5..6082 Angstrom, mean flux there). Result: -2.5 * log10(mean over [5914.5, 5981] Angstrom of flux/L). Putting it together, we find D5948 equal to 0.04 mag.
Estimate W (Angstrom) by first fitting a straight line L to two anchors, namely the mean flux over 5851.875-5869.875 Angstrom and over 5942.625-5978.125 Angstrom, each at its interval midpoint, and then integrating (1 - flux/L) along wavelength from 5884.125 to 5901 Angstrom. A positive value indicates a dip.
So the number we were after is 2.2 Angstrom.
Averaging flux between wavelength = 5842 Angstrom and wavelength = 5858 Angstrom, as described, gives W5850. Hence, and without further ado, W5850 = 7.48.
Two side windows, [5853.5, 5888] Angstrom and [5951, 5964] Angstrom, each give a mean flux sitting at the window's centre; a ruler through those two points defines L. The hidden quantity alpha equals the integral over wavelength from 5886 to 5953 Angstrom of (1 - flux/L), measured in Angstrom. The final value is 2.4 Angstrom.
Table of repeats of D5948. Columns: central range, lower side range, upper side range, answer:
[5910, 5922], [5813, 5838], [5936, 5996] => 0.031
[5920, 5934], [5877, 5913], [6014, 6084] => -0.044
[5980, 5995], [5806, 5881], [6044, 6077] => 0.054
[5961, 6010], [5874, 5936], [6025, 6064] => 0.005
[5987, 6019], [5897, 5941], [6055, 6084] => 0.015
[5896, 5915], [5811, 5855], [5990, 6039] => 0.089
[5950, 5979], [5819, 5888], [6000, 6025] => 0.004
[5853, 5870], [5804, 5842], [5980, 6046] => 0.060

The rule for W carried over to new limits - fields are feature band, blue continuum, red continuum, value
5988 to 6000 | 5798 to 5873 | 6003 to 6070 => 0.5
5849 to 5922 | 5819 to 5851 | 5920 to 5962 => 3.8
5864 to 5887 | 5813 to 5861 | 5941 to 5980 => 0.2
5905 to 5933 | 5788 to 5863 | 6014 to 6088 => 1.1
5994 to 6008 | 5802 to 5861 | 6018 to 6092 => 0.6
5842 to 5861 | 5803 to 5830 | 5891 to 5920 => -0.4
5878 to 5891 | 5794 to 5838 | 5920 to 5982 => 0.9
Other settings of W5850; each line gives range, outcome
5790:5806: 7.39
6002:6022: 7.2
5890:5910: 6.45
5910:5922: 7.12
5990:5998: 7.16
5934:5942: 7.12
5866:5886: 7.42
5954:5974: 7.28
